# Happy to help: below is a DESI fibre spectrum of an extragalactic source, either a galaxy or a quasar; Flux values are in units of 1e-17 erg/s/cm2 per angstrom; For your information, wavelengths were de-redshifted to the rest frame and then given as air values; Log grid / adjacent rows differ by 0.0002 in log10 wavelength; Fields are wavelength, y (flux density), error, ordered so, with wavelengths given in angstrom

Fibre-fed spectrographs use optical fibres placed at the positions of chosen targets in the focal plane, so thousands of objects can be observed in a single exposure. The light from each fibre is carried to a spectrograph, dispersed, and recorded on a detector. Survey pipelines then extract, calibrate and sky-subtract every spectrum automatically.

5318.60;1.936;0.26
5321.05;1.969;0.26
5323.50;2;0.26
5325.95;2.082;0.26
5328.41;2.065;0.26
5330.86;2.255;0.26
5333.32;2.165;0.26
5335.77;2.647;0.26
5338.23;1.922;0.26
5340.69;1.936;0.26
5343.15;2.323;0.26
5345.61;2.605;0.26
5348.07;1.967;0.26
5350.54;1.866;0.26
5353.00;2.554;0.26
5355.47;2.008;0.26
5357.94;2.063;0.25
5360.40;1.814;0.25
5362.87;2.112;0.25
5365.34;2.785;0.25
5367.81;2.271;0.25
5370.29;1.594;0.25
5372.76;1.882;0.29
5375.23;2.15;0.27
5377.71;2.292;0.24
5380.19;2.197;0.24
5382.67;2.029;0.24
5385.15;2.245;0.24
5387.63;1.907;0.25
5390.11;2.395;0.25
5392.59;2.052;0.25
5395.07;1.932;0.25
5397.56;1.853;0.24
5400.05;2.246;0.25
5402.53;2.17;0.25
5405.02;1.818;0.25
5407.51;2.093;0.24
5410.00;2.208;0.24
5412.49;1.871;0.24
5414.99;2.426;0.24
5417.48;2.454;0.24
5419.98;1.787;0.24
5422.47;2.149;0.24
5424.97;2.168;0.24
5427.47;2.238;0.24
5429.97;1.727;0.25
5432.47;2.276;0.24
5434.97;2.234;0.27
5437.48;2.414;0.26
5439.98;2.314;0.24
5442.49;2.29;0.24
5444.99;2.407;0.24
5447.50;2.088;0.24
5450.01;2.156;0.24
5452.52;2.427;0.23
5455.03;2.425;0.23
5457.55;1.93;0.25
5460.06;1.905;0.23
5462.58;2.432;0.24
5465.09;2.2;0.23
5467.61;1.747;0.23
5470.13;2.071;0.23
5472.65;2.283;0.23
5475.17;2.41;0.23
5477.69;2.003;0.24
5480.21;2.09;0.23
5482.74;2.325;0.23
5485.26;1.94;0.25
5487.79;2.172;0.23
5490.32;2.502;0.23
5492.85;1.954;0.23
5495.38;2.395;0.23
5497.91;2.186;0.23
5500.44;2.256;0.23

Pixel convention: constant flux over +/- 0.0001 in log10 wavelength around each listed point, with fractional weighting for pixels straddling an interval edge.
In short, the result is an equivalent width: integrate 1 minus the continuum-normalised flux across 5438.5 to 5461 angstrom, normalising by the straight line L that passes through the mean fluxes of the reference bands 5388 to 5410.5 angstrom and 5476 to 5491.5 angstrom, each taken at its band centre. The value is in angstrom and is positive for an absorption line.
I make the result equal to -0.9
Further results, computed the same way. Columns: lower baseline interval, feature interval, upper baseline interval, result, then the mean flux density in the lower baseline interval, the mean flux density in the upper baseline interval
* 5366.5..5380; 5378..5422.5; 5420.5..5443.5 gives 0.21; 2.05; 2.19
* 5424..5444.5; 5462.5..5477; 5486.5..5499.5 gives 0.44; 2.22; 2.24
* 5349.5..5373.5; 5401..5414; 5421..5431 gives 0.22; 2.1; 2.07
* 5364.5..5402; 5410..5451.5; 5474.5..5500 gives -0.72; 2.12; 2.19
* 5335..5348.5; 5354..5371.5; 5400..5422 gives 0.79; 2.24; 2.11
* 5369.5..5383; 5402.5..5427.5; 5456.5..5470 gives -0.93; 2.04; 2.05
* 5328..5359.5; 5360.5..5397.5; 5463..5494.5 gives 1.05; 2.18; 2.15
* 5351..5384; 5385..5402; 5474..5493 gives 0.46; 2.13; 2.19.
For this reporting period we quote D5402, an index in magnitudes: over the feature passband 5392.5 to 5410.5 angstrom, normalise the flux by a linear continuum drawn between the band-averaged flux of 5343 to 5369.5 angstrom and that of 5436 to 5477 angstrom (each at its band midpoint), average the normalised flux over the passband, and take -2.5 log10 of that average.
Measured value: 0.086 mag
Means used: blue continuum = 2.2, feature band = 2.04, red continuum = 2.22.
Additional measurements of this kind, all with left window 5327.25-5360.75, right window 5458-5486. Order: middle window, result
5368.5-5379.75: 0.077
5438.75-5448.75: -0.069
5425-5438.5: -0.017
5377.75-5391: -0.003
